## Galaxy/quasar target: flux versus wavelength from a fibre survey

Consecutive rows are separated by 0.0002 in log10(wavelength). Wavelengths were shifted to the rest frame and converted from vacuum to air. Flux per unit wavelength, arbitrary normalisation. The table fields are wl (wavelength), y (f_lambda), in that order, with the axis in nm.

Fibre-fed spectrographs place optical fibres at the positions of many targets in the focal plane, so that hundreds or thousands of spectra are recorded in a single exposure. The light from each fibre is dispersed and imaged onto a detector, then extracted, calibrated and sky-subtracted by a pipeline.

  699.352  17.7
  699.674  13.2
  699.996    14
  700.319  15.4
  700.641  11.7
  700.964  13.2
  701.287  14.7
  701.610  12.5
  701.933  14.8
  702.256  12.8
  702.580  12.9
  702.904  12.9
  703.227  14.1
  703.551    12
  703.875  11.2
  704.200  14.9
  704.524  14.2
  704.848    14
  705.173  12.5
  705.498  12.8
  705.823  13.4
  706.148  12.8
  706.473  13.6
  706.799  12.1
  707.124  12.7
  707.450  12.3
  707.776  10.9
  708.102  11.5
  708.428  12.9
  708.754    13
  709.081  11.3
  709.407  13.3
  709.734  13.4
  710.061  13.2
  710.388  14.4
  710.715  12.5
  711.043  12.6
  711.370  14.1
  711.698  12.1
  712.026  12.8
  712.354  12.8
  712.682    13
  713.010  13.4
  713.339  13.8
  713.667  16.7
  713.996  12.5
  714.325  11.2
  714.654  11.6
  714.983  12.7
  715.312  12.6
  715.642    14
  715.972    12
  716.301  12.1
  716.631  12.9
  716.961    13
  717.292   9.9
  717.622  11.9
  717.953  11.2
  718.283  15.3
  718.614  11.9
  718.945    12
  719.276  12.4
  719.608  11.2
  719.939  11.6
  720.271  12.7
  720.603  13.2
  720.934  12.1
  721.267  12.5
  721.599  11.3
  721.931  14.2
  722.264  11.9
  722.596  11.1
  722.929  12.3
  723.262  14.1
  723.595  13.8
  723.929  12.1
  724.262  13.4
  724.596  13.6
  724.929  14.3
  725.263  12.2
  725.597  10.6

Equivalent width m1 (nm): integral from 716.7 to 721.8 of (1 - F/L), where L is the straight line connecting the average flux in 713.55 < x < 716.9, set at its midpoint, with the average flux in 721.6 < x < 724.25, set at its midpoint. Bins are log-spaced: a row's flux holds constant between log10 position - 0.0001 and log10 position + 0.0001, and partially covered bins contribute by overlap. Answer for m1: 0.23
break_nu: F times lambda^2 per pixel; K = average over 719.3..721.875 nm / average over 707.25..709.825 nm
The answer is 1.03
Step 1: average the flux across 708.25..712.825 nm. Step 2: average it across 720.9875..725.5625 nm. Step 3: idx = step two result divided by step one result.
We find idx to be 0.98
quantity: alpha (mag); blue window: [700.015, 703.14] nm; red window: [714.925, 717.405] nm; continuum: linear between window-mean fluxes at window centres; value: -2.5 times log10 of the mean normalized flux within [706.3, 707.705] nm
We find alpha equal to 0.04 mag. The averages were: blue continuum 13.5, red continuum 12.4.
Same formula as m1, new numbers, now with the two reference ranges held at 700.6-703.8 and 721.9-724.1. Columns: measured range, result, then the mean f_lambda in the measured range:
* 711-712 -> 0.00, 13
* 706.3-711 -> 0.13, 12.6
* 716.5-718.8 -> 0.10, 12.3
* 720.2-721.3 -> 0.01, 12.6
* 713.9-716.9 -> 0.10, 12.4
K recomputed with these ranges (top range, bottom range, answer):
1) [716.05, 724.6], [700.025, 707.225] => 0.98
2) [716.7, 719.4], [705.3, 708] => 1.01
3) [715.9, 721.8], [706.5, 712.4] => 0.99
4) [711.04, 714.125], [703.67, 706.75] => 1.04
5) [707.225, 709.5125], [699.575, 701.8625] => 0.91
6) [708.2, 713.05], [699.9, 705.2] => 0.99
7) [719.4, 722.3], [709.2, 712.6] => 0.97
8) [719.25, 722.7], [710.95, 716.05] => 0.96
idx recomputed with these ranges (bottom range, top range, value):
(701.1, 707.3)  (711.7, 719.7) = 0.96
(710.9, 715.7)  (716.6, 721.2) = 0.94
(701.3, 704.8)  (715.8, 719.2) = 0.92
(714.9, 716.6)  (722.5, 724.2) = 1.01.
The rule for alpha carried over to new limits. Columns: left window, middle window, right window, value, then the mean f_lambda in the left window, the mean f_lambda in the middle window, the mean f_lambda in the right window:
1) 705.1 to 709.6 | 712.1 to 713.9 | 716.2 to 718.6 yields -0.12 mag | 12.5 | 13.8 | 12.3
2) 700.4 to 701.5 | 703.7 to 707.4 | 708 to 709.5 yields -0.02 mag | 13.3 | 13.1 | 12.4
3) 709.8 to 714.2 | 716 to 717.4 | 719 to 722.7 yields 0.06 mag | 13.4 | 12.1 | 12.2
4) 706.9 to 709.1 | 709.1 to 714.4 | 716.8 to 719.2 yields -0.09 mag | 12.1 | 13.2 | 12.2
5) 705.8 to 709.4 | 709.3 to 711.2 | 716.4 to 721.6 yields -0.07 mag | 12.4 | 13.2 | 12.2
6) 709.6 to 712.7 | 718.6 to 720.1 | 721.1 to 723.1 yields 0.06 mag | 13.1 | 11.8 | 12.2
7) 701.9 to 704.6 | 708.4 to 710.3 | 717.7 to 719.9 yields -0.01 mag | 13.2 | 12.9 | 12.3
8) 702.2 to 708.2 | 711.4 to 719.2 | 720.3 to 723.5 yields 0.00 mag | 12.8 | 12.7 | 12.6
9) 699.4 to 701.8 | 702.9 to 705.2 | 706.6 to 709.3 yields -0.03 mag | 13.7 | 13.3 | 12.1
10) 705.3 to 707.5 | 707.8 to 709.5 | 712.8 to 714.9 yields 0.06 mag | 12.8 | 12.2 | 13.2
